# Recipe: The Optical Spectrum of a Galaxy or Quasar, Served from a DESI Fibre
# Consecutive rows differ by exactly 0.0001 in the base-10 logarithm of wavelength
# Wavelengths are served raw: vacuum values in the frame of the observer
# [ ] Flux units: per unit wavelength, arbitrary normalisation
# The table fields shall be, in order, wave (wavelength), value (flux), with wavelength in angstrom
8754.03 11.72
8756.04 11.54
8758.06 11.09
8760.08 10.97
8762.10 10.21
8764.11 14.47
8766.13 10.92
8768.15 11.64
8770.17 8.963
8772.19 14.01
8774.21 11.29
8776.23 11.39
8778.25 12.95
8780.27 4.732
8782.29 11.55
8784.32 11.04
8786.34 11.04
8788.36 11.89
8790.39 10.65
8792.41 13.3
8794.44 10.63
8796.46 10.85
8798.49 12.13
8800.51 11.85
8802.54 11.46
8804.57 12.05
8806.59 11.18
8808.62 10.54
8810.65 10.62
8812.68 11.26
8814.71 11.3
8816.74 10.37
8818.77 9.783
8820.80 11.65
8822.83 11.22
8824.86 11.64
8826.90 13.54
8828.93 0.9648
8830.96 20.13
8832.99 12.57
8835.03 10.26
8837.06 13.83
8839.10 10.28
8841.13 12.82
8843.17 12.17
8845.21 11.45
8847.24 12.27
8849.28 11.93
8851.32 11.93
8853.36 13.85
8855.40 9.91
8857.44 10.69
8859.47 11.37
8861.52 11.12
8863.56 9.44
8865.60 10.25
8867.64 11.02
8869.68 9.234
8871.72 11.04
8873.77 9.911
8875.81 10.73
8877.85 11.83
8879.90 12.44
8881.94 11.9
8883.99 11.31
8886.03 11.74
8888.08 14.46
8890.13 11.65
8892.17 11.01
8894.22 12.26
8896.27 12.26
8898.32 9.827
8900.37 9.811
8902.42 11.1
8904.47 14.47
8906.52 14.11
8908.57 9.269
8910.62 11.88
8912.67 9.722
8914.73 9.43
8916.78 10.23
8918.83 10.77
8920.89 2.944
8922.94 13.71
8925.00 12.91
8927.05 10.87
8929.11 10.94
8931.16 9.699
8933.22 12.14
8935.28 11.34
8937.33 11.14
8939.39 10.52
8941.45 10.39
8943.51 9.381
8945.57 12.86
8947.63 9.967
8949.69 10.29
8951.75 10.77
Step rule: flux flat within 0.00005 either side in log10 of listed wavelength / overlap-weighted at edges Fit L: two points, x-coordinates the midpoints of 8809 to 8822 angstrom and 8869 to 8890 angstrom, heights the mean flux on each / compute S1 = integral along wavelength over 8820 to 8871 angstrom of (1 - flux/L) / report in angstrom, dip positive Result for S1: -1.3 angstrom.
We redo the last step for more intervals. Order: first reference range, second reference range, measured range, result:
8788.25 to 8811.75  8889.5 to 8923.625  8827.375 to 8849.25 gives -1.1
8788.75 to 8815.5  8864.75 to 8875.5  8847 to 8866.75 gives -1.3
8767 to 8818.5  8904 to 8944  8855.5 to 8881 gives 0.4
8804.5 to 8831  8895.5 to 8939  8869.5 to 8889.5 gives -1.3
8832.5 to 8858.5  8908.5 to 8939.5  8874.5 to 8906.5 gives -2.2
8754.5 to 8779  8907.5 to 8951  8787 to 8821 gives 0.3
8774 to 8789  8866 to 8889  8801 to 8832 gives -0.7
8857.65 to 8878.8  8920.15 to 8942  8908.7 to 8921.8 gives 1.8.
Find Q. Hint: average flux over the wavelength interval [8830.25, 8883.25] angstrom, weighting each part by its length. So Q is 11.7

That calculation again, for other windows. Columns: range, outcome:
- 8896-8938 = 10.9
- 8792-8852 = 11.5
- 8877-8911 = 11.8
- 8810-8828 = 11.2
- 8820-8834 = 11.7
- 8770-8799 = 11.1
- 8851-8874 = 10.8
